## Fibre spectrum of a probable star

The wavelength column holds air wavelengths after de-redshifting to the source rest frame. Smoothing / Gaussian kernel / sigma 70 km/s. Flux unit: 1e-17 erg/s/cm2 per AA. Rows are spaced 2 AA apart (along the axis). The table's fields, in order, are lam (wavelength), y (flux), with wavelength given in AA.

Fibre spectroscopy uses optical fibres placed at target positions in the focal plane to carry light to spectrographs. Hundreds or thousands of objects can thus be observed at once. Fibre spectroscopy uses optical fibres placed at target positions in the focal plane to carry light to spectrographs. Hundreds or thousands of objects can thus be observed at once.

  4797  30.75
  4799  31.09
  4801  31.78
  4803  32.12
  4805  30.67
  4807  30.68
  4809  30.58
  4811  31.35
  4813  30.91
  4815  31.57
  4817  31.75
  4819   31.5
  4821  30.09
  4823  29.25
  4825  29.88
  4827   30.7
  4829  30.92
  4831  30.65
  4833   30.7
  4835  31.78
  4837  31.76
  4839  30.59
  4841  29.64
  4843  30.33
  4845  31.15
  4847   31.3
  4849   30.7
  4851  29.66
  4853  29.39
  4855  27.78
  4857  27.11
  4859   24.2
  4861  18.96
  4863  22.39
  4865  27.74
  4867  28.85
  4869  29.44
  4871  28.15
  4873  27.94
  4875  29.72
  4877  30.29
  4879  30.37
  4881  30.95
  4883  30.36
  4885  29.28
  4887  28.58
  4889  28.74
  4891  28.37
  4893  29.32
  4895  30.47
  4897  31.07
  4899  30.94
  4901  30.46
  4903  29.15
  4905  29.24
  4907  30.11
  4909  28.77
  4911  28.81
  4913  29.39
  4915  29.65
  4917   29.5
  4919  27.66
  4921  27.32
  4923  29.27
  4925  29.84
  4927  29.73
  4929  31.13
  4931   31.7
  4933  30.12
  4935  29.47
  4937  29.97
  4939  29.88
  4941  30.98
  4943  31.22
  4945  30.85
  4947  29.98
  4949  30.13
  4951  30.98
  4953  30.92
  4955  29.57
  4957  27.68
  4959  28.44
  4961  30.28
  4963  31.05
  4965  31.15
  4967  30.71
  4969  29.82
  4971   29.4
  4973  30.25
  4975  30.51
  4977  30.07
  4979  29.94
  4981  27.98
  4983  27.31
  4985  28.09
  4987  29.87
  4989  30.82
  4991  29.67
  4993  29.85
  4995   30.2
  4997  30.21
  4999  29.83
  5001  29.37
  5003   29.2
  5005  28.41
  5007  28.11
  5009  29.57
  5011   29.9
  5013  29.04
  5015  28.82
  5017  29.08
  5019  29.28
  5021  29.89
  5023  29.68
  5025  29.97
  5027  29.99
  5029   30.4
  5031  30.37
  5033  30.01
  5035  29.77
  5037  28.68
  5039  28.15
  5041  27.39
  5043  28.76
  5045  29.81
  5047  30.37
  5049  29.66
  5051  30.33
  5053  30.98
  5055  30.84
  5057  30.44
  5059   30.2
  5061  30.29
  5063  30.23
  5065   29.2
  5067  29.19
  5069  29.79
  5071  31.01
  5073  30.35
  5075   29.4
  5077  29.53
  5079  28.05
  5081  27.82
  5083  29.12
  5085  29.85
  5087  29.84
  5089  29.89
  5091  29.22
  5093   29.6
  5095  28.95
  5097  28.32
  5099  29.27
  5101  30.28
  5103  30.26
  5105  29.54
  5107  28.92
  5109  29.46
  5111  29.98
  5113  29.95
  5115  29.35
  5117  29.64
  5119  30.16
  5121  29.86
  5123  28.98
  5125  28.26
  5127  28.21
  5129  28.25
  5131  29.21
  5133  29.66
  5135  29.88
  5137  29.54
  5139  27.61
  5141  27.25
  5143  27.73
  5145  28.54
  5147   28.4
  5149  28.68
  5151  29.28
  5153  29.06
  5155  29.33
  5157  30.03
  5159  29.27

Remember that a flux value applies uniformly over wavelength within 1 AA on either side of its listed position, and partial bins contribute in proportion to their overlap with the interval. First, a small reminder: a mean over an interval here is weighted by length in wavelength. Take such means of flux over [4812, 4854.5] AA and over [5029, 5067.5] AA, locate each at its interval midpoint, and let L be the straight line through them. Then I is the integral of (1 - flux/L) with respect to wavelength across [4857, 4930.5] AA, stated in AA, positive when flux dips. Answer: 3.9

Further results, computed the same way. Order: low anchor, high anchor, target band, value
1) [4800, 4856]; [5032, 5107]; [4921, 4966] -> 0.0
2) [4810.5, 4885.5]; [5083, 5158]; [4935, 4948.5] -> -0.5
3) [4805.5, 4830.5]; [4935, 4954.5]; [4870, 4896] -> 1.0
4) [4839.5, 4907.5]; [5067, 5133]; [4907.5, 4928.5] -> -0.1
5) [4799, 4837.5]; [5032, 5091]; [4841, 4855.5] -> 0.3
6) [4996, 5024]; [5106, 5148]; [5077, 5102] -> -0.1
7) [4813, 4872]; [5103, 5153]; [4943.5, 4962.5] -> -0.5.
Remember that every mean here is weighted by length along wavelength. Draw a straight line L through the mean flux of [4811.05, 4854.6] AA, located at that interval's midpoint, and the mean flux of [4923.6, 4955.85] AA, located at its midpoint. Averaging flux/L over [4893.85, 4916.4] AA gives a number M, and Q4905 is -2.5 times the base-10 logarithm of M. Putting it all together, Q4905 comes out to 0.024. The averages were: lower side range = 30.7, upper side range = 30.4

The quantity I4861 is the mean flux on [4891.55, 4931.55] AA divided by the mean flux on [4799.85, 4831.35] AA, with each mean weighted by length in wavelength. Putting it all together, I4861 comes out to 0.96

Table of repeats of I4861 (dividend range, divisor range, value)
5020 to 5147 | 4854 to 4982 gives 1.01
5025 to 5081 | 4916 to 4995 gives 1.00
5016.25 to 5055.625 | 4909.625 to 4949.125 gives 0.99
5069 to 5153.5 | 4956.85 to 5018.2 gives 0.99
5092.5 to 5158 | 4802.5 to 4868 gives 0.98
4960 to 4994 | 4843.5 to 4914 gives 1.03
